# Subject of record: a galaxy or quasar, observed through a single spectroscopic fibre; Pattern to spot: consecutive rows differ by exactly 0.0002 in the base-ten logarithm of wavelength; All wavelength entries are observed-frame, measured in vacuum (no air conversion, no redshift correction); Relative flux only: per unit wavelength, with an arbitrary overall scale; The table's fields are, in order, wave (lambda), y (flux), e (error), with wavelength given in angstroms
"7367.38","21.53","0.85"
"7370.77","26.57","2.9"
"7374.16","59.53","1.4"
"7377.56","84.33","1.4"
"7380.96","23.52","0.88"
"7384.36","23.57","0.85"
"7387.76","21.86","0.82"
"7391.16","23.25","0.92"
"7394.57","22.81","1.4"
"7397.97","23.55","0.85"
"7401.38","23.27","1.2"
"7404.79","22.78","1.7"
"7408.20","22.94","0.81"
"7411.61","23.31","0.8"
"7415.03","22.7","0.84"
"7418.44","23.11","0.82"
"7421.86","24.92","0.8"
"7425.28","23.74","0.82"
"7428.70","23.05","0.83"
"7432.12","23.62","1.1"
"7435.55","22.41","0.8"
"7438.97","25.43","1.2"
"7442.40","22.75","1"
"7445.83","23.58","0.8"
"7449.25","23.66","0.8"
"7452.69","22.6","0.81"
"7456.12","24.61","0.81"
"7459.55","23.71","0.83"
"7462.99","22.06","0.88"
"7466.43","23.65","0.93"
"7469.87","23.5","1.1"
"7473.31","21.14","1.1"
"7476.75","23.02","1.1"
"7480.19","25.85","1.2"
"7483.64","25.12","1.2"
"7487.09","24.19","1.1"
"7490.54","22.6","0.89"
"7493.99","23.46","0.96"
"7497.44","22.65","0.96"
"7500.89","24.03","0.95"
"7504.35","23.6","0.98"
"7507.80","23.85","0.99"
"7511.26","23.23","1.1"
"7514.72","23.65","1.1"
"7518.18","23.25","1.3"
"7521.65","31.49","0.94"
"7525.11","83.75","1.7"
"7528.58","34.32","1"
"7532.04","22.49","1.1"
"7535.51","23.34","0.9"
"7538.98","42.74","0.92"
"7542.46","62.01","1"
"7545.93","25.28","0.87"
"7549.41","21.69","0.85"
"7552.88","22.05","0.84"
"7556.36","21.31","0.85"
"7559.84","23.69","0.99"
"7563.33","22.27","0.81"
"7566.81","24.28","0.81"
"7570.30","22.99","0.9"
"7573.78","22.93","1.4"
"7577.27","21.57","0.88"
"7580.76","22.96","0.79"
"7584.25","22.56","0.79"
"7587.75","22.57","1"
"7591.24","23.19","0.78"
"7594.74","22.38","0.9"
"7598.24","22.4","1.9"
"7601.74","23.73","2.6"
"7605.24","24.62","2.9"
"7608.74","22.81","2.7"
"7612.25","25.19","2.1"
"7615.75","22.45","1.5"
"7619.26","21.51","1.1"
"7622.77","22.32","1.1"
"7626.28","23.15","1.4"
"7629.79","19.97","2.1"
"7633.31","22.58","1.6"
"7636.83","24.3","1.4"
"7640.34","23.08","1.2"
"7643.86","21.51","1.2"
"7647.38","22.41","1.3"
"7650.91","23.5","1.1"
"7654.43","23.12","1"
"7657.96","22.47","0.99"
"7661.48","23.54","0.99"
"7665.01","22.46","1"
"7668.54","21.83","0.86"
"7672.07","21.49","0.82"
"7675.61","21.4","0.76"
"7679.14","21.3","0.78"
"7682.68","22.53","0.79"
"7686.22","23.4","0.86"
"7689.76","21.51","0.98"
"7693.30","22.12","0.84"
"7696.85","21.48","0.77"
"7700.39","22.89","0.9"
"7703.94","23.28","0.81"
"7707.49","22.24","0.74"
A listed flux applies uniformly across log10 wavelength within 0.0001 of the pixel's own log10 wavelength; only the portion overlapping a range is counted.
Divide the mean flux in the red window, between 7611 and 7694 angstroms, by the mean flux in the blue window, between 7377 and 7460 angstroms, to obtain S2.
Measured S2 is 0.9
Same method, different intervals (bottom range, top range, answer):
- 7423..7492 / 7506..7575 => 1.28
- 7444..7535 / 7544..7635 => 0.86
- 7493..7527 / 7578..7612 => 0.76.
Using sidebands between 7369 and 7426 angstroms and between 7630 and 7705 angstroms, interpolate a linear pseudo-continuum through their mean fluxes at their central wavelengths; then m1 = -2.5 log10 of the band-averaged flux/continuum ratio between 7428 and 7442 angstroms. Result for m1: 0.20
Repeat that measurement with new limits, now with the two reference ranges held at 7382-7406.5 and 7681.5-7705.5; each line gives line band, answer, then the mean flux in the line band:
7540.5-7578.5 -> -0.17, 26.5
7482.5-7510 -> -0.04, 23.7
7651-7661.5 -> -0.03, 23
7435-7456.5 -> -0.03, 23.6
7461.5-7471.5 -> -0.01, 23.1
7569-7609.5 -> -0.01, 22.9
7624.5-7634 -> 0.04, 21.8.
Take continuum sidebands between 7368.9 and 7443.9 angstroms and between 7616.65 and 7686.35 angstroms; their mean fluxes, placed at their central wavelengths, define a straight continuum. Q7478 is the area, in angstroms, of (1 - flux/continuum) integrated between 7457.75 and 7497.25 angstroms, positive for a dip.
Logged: 4.2 angstroms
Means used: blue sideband 27.8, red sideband 22.4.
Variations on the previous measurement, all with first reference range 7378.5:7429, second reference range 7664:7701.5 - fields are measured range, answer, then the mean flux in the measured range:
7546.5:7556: 0.34 angstroms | 22.2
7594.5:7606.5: -0.37 angstroms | 23.3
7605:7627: -0.51 angstroms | 23.1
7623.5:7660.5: -0.49 angstroms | 22.6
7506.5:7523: -1.19 angstroms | 25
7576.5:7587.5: 0.16 angstroms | 22.5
